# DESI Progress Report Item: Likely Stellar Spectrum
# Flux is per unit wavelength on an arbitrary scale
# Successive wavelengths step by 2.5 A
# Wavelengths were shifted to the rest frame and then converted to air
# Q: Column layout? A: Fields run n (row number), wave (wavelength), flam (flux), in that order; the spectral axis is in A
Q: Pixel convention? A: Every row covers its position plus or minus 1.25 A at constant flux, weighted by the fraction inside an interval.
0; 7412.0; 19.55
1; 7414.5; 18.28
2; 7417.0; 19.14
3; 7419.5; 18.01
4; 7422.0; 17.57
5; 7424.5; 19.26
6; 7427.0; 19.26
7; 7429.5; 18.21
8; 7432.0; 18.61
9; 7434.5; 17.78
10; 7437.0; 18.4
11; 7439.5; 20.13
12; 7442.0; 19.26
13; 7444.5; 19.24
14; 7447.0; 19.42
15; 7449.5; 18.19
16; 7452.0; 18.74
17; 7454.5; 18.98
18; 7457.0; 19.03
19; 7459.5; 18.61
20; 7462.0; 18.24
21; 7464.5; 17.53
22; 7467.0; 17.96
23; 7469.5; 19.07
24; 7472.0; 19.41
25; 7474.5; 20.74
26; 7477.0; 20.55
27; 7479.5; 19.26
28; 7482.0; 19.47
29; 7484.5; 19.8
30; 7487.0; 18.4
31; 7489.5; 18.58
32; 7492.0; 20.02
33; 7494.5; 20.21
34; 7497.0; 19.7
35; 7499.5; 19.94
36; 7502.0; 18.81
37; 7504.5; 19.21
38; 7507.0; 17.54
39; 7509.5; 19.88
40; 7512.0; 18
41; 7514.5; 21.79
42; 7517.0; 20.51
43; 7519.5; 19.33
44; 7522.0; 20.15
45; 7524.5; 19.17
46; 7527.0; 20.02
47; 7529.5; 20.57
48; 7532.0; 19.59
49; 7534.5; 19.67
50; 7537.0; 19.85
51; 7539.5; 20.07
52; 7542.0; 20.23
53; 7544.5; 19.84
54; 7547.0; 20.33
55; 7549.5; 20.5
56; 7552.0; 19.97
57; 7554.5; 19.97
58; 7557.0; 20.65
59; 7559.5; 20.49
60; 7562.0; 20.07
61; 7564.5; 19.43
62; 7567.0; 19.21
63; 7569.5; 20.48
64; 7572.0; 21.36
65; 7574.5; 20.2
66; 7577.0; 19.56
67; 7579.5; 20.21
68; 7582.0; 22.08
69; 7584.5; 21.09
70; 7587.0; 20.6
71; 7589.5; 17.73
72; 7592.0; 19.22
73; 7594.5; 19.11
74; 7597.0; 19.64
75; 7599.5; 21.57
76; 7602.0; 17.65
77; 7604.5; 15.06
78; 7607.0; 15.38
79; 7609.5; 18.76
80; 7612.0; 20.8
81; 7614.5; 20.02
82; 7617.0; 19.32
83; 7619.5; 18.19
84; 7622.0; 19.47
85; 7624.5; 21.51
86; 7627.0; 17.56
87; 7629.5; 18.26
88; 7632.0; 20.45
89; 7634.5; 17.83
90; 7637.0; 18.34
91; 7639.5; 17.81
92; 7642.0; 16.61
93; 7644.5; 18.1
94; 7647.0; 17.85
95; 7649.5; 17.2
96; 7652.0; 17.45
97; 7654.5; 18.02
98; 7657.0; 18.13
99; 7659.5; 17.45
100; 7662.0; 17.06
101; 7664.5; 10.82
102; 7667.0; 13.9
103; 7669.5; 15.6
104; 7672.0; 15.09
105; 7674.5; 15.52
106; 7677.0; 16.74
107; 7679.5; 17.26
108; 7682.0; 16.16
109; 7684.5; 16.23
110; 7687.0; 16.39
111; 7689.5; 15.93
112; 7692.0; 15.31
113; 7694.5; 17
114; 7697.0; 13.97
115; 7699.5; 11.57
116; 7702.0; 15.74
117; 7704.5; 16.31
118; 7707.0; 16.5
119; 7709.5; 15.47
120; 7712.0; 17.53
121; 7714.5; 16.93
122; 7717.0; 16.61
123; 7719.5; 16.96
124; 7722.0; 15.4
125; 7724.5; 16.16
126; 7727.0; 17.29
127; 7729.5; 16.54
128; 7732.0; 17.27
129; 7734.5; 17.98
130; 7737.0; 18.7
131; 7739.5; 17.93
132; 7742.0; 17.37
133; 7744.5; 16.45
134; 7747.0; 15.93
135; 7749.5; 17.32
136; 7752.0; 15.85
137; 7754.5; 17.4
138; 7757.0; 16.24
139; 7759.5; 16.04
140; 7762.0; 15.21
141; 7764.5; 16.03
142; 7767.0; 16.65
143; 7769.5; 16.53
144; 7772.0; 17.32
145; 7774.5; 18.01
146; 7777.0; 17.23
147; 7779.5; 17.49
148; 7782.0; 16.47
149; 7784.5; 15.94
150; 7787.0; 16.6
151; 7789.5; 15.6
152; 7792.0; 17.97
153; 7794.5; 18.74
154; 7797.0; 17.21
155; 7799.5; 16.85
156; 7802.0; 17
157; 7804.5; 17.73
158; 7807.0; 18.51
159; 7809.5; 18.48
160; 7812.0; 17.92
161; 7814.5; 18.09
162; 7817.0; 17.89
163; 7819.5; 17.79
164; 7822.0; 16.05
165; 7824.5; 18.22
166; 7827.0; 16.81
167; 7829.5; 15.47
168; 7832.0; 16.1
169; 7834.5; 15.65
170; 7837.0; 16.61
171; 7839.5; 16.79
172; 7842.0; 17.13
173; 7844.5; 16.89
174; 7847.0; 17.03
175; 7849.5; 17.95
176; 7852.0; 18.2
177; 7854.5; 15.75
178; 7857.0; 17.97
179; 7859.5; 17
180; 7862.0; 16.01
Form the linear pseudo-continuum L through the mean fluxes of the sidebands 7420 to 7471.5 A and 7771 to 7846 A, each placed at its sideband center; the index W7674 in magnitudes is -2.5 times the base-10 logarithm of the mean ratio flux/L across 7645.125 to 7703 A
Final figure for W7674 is 0.11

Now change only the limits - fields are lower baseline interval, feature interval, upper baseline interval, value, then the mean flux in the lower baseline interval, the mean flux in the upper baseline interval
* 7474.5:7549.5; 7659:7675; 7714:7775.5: 0.19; 19.7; 16.8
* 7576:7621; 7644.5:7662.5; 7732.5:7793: 0.05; 19.2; 16.8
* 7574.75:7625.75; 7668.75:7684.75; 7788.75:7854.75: 0.16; 19.4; 17.2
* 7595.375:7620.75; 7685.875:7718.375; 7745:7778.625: 0.10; 18.6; 16.6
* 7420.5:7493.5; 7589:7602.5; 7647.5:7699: -0.13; 19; 16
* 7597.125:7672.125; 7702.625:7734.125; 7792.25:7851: 0.06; 17.8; 17.3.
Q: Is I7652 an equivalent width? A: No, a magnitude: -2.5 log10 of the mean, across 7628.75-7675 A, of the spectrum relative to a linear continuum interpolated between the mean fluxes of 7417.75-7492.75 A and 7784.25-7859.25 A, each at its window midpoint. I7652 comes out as 0.07 mag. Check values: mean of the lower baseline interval 18.9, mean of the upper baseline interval 17.2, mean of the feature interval 16.9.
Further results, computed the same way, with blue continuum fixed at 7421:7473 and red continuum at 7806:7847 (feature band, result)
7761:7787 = 0.04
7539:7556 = -0.10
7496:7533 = -0.07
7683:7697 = 0.11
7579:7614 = -0.06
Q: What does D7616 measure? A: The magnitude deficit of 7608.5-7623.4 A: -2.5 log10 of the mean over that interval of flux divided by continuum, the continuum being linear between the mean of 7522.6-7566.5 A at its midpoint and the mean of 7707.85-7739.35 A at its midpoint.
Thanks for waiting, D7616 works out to -0.04 mag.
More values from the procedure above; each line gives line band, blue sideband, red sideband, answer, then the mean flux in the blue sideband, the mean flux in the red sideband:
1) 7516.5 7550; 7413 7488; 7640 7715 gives -0.12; 18.9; 16.1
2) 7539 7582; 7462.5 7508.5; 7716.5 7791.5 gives -0.09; 19.2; 16.8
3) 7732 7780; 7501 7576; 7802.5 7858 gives 0.06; 19.9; 17.2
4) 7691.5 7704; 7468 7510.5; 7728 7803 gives 0.19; 19.4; 16.9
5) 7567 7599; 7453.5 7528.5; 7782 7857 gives -0.08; 19.3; 17.1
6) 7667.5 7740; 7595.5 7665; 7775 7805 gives 0.09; 18.2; 17.1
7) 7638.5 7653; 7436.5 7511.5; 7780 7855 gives 0.04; 19.1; 17.1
